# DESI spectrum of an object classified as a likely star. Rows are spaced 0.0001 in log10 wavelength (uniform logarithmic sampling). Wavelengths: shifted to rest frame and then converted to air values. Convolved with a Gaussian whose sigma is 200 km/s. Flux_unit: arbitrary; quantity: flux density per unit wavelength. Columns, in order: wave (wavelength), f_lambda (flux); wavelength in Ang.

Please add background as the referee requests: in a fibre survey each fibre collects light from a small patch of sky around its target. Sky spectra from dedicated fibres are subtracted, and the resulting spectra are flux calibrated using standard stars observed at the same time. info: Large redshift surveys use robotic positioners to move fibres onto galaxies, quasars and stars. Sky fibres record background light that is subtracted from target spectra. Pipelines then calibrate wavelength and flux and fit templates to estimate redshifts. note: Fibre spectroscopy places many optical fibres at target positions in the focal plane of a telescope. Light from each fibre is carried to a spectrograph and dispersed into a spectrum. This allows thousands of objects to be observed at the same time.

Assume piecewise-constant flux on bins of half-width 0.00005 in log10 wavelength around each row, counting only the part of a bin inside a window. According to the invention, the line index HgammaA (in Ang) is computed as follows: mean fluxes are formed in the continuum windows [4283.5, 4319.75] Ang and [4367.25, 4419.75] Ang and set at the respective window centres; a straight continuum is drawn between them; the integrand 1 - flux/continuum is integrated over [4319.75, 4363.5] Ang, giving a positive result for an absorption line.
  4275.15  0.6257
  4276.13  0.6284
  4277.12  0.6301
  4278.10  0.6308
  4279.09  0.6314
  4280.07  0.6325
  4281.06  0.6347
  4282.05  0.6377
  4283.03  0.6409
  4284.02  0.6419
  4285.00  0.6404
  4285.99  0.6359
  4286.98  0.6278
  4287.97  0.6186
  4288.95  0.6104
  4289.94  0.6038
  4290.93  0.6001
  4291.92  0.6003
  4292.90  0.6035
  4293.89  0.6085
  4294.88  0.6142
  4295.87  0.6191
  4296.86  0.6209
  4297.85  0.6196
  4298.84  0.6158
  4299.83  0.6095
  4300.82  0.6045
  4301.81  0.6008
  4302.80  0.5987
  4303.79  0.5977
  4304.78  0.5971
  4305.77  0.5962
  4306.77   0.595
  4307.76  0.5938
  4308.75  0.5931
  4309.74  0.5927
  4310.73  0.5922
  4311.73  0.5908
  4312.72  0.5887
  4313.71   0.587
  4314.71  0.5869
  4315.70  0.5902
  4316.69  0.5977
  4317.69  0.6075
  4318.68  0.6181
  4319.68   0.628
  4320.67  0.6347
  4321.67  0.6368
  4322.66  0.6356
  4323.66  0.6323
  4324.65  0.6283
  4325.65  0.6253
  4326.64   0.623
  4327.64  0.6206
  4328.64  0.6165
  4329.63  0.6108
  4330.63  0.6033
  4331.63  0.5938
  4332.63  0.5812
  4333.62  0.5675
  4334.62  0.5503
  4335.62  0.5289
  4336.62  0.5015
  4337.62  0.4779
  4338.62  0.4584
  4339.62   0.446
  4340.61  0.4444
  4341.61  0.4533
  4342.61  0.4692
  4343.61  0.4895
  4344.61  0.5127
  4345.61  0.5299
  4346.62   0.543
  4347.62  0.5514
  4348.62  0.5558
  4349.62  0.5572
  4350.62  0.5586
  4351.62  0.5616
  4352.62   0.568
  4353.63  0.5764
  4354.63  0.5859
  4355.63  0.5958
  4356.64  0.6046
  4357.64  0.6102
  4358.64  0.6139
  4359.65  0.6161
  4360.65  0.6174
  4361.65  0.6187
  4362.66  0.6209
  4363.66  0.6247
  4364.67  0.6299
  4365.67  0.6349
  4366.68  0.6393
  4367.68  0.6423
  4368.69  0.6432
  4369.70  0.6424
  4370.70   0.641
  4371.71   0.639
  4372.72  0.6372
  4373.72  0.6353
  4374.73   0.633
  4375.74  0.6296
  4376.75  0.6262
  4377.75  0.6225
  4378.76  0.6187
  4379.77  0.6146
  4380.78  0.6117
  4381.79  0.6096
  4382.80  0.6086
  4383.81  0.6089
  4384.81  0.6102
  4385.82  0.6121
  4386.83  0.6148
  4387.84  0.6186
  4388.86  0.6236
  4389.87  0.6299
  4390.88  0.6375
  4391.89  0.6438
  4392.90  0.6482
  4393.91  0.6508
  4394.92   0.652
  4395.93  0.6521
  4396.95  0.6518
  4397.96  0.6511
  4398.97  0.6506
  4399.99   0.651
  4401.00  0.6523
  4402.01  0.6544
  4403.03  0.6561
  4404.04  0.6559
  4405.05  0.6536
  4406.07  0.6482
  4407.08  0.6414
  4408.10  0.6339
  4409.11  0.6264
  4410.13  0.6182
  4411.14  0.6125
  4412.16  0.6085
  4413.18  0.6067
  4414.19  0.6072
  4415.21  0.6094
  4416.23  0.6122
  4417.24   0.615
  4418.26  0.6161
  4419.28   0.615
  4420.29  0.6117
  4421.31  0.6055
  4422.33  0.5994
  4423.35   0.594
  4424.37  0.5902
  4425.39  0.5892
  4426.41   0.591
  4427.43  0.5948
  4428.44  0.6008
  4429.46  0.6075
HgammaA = 3.4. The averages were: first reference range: 0.606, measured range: 0.569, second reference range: 0.631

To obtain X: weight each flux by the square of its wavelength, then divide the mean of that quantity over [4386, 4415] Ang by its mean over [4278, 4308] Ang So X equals 1.09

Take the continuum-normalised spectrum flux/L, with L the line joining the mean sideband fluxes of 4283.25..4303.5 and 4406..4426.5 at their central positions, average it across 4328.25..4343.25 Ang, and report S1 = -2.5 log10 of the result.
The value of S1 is 0.17 mag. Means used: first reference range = 0.615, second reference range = 0.612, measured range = 0.526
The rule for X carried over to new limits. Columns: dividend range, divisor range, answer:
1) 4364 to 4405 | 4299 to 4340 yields 1.11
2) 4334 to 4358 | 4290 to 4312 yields 0.90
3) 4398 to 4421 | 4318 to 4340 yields 1.12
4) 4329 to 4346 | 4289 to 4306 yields 0.87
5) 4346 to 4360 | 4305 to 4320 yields 0.99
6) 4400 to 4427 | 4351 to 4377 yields 1.03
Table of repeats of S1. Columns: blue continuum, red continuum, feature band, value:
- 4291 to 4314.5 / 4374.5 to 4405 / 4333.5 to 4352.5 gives 0.20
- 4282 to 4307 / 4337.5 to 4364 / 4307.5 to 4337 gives -0.03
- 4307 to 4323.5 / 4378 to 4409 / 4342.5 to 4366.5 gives 0.07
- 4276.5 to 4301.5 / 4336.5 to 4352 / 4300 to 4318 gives -0.03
